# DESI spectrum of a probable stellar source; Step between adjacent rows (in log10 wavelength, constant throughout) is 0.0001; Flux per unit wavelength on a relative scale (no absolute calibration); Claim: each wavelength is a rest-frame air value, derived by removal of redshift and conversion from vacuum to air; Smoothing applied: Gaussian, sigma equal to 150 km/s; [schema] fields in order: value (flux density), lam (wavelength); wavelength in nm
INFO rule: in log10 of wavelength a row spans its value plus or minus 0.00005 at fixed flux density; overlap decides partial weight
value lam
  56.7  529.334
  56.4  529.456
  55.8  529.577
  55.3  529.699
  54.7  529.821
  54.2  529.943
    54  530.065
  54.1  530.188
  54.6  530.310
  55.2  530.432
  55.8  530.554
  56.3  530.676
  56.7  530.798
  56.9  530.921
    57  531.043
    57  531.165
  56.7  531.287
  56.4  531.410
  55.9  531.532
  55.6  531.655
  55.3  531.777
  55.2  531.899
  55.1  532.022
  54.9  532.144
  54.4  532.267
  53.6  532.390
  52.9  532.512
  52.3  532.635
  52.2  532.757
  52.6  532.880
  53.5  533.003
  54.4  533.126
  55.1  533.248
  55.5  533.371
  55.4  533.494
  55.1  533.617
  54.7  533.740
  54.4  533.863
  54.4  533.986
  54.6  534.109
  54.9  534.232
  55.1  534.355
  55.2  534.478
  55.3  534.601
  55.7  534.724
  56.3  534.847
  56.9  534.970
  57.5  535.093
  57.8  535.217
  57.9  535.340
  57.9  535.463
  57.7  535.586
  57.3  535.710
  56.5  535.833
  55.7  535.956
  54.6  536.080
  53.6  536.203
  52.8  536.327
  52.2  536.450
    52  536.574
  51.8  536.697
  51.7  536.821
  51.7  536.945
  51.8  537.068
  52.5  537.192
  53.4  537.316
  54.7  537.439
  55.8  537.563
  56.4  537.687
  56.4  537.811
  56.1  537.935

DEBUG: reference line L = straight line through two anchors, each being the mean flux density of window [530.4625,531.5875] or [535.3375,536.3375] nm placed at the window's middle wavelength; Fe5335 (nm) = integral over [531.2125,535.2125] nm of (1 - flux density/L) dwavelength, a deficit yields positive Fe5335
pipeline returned 0.095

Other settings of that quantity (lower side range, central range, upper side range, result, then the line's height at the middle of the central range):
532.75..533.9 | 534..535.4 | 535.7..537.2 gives -0.06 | 53.9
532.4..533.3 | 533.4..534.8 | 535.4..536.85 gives -0.03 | 53.8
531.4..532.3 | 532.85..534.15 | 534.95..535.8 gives 0.04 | 56.4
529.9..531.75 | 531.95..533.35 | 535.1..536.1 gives 0.06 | 56.2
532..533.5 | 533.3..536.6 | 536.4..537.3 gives -0.16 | 52.9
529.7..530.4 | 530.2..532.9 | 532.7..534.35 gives -0.04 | 54.4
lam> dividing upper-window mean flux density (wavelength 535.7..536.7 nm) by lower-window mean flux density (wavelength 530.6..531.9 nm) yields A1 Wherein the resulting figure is 0.96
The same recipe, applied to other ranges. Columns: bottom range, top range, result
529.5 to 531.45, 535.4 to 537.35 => 0.97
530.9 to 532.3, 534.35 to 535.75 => 1.02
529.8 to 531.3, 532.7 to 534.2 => 0.98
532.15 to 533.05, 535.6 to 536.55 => 1.03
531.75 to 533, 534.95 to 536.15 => 1.06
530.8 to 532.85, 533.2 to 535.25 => 1.01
